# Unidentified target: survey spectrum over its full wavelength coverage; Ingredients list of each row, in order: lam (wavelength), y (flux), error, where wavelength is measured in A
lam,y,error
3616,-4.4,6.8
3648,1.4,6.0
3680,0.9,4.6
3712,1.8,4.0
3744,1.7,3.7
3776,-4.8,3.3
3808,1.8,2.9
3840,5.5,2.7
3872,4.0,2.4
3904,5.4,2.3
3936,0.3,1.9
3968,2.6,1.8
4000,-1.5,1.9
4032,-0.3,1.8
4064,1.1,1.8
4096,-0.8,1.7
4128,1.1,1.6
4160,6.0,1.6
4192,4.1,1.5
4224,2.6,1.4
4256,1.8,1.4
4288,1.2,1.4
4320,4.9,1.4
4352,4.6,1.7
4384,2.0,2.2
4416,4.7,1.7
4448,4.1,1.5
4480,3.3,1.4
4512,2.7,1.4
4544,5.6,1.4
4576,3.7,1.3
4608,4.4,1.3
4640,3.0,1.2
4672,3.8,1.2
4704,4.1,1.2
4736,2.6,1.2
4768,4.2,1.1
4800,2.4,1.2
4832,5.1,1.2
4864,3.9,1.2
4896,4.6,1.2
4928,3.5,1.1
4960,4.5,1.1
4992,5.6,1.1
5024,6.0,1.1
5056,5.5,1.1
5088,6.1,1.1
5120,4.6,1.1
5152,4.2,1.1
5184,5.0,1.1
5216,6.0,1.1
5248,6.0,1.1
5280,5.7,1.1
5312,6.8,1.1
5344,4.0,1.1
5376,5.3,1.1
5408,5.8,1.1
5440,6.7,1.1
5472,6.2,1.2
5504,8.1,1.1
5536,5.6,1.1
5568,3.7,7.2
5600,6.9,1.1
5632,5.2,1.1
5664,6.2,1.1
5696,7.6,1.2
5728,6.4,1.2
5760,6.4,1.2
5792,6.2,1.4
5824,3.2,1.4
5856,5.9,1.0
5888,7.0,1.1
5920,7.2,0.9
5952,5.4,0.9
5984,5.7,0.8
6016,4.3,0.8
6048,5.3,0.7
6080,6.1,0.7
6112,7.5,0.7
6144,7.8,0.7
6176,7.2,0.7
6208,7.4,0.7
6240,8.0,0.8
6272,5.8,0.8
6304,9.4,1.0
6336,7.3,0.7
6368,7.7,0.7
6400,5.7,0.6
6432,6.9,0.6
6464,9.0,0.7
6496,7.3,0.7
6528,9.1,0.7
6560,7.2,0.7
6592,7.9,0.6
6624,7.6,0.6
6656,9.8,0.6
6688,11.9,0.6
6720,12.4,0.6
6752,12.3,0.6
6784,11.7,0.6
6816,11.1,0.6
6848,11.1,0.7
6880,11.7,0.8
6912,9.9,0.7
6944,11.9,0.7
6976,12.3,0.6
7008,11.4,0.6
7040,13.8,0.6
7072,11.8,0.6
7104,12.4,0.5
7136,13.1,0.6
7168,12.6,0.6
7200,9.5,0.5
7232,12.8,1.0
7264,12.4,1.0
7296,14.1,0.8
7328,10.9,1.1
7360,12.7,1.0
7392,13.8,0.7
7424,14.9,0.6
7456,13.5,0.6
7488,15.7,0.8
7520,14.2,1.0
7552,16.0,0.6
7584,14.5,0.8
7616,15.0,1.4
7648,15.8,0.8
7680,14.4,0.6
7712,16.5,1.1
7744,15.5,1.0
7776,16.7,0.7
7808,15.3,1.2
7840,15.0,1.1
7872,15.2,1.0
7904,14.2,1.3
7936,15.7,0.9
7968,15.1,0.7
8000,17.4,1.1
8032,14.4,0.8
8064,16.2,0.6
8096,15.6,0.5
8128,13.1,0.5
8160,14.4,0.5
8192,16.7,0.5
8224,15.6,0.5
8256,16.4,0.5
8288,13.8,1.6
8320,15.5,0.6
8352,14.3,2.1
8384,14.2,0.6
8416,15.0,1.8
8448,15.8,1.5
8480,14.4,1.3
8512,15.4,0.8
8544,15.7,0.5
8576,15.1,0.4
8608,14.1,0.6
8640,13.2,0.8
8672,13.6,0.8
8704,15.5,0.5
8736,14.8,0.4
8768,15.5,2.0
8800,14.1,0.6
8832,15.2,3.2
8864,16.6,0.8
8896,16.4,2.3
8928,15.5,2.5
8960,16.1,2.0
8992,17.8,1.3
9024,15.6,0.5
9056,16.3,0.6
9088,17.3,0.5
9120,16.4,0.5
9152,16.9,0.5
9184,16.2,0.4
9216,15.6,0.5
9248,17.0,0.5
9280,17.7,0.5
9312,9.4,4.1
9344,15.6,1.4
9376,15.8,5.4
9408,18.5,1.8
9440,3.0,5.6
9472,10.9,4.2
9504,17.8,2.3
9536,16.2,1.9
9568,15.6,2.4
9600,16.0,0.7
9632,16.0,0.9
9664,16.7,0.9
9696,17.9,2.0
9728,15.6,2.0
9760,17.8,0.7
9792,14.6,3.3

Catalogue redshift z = 0.67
